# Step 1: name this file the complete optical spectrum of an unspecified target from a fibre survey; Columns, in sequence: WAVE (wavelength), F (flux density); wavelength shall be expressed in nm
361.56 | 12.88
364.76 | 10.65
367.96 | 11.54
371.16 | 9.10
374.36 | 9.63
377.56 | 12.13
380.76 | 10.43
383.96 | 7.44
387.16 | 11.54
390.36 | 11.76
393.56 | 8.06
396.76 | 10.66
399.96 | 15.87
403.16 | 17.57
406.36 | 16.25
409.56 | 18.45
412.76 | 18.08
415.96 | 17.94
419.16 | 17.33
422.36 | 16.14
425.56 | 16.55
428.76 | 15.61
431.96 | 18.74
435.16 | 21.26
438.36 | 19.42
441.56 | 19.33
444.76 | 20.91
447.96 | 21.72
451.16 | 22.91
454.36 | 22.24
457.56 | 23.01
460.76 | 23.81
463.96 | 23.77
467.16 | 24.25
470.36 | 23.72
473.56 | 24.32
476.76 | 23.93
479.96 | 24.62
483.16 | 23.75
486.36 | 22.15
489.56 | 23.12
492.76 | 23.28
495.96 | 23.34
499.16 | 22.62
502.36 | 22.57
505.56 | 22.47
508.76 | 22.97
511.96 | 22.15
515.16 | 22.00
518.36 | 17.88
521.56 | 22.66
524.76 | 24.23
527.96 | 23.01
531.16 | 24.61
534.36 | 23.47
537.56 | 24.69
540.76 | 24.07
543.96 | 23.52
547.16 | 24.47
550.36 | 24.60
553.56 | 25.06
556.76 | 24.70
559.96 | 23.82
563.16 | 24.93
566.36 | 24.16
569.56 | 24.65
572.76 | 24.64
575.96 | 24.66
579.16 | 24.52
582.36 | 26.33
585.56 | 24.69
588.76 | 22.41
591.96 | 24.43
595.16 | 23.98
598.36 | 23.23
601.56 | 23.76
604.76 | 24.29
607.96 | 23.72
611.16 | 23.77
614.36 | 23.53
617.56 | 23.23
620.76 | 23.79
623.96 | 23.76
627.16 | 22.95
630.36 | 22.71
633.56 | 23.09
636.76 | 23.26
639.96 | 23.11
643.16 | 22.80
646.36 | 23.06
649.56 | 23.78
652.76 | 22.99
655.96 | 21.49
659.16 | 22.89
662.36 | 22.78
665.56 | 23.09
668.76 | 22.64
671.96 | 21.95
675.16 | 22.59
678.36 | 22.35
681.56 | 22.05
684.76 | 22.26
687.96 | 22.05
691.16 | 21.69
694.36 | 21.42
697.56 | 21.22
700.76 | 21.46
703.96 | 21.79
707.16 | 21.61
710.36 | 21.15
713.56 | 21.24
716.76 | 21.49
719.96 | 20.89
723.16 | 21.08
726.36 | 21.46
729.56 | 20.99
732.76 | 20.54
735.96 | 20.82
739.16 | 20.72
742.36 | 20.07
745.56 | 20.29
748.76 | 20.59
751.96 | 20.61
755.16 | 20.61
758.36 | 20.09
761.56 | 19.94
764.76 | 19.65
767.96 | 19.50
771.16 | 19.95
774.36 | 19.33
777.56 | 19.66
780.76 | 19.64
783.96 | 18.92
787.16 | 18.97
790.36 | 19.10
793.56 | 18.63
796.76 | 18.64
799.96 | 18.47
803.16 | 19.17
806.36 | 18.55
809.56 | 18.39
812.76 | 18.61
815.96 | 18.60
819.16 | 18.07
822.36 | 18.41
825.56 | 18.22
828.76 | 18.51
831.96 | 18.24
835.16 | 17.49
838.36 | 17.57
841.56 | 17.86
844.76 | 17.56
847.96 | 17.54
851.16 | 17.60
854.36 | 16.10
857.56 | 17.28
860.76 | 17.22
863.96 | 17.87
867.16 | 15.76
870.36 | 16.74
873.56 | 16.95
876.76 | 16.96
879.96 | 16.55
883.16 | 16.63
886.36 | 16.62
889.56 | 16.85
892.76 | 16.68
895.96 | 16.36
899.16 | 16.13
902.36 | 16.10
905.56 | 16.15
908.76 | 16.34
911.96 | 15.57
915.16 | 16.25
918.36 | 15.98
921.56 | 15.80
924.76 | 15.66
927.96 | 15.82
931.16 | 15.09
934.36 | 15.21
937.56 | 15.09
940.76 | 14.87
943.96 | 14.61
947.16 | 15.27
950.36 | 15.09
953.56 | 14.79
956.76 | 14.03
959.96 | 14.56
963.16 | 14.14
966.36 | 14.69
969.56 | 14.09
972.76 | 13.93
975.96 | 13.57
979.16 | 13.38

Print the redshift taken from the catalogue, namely 0.00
